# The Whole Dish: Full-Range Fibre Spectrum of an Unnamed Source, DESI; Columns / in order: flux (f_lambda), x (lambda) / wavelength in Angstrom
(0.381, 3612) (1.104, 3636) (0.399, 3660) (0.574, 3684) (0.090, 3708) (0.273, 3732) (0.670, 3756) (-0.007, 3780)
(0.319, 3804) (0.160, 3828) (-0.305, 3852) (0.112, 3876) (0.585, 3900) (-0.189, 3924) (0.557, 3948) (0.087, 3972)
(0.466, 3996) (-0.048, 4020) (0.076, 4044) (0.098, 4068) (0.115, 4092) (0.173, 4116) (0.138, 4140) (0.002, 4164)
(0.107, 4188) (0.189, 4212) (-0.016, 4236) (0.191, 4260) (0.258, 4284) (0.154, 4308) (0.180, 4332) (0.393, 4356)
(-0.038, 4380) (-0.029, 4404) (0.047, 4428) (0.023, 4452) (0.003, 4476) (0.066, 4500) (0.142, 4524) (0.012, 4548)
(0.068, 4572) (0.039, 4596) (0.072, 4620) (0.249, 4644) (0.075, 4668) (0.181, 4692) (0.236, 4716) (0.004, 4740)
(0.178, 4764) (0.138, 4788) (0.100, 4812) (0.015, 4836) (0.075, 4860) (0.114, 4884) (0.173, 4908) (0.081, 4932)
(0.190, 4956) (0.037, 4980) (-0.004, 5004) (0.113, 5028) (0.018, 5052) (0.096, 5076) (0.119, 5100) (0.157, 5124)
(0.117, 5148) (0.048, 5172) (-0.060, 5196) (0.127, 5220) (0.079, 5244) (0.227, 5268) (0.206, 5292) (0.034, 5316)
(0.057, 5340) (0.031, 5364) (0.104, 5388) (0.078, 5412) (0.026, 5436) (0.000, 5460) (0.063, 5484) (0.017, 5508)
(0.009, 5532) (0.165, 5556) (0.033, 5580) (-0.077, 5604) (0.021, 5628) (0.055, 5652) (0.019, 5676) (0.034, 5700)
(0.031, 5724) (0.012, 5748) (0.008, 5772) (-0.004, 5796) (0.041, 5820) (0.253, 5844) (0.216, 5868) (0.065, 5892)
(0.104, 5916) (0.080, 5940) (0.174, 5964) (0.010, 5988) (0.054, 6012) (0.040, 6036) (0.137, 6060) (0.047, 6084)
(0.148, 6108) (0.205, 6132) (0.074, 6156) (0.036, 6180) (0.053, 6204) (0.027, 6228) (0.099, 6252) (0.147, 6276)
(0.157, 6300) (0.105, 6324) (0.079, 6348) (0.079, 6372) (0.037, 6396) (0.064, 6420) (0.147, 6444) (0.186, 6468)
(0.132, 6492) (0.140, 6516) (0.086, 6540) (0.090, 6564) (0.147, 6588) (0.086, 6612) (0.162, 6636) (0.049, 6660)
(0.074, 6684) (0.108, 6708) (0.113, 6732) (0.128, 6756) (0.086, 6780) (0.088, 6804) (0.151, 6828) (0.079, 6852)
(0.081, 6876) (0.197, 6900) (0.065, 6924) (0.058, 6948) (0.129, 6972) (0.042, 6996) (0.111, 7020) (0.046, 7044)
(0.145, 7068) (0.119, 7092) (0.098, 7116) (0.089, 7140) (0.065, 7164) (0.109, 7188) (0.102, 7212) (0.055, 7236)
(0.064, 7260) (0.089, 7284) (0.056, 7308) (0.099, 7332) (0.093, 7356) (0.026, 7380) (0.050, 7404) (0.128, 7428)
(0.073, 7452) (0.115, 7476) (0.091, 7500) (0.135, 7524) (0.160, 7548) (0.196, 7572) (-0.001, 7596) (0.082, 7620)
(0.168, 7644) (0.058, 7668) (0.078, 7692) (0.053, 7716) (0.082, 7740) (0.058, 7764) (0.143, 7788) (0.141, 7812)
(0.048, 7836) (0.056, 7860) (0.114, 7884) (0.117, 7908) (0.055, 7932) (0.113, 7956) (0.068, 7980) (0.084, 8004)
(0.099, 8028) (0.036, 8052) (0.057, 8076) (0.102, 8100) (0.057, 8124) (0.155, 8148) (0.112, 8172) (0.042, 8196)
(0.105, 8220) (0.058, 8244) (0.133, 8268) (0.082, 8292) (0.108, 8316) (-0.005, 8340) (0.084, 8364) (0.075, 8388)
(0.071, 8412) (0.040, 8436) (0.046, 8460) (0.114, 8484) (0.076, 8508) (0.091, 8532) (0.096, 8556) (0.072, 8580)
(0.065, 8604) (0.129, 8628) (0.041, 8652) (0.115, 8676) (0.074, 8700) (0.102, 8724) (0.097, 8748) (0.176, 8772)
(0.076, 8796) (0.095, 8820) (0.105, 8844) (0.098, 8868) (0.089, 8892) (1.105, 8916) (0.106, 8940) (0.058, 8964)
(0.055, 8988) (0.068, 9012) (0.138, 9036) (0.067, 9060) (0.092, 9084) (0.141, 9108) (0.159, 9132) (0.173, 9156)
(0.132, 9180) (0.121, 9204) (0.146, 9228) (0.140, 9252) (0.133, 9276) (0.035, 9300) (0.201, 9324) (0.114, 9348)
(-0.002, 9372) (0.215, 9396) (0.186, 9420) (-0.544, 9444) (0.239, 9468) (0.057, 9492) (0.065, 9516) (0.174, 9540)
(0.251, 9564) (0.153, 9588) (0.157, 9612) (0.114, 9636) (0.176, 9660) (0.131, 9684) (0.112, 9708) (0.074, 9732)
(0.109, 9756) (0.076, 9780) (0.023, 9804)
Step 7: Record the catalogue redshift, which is 1.39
